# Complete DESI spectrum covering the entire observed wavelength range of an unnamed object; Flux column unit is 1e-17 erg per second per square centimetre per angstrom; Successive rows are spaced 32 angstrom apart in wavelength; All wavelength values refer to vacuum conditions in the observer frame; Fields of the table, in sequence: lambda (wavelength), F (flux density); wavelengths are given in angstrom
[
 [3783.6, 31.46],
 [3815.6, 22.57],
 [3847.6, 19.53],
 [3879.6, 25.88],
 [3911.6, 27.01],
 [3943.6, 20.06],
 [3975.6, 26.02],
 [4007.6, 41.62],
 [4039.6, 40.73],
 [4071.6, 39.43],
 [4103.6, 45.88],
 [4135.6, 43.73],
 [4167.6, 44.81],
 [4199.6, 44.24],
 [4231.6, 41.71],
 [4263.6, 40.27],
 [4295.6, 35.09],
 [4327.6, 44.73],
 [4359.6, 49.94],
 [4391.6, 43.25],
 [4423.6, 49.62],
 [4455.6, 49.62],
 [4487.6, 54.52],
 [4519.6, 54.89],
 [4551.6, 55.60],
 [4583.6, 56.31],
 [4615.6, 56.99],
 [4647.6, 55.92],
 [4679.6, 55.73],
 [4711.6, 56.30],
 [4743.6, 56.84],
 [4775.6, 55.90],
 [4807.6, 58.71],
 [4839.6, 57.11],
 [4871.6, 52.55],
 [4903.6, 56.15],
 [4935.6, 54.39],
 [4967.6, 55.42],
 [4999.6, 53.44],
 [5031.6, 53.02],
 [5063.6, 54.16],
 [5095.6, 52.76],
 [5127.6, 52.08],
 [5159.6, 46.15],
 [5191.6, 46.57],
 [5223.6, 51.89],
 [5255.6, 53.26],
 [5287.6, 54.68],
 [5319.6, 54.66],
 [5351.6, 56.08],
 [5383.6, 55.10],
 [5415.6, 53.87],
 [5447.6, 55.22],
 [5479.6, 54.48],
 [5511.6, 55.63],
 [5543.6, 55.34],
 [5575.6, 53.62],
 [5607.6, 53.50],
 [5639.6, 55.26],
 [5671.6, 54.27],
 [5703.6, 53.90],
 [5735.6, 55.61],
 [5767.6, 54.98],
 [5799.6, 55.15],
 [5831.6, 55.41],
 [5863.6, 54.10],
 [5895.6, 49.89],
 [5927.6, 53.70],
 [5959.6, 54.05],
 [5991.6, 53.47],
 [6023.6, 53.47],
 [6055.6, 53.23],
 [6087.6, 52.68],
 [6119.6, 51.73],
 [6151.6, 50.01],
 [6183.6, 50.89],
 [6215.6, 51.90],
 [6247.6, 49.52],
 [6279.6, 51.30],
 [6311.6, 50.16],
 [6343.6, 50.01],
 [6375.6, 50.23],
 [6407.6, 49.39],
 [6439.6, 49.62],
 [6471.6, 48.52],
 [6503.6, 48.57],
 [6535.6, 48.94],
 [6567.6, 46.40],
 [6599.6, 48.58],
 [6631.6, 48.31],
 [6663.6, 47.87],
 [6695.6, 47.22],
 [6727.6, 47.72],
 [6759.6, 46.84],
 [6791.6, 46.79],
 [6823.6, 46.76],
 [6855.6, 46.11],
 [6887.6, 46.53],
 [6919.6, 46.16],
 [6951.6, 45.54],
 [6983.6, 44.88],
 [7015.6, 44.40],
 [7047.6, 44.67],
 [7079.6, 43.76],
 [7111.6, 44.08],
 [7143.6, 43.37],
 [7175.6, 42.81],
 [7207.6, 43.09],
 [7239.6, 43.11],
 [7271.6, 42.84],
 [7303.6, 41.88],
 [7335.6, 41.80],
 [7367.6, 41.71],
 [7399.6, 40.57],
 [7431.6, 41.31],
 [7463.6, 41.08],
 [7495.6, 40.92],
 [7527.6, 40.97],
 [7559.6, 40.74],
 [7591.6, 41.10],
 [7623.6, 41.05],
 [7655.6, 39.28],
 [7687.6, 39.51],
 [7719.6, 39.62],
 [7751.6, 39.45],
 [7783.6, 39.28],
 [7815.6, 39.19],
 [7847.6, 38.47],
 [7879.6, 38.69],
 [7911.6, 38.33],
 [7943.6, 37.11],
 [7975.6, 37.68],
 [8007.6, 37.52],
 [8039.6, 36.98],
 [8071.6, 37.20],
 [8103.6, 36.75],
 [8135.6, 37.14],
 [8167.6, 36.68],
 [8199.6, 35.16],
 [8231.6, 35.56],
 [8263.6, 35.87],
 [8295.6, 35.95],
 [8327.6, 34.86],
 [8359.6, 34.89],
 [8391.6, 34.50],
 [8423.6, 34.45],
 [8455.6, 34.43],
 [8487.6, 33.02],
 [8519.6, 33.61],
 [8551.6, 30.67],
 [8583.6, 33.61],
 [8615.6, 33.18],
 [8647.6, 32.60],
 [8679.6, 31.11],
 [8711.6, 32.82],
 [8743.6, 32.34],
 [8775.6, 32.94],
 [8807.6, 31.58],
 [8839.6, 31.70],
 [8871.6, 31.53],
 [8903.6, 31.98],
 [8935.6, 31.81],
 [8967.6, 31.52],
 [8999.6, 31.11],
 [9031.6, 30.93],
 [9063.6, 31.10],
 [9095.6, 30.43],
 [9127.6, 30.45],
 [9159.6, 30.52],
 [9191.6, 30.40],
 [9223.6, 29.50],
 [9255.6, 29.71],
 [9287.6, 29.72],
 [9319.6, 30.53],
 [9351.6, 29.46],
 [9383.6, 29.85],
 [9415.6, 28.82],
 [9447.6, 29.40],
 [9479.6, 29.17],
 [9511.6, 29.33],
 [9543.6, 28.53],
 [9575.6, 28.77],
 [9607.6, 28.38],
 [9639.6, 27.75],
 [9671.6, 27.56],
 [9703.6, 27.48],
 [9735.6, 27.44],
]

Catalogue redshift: 0.000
